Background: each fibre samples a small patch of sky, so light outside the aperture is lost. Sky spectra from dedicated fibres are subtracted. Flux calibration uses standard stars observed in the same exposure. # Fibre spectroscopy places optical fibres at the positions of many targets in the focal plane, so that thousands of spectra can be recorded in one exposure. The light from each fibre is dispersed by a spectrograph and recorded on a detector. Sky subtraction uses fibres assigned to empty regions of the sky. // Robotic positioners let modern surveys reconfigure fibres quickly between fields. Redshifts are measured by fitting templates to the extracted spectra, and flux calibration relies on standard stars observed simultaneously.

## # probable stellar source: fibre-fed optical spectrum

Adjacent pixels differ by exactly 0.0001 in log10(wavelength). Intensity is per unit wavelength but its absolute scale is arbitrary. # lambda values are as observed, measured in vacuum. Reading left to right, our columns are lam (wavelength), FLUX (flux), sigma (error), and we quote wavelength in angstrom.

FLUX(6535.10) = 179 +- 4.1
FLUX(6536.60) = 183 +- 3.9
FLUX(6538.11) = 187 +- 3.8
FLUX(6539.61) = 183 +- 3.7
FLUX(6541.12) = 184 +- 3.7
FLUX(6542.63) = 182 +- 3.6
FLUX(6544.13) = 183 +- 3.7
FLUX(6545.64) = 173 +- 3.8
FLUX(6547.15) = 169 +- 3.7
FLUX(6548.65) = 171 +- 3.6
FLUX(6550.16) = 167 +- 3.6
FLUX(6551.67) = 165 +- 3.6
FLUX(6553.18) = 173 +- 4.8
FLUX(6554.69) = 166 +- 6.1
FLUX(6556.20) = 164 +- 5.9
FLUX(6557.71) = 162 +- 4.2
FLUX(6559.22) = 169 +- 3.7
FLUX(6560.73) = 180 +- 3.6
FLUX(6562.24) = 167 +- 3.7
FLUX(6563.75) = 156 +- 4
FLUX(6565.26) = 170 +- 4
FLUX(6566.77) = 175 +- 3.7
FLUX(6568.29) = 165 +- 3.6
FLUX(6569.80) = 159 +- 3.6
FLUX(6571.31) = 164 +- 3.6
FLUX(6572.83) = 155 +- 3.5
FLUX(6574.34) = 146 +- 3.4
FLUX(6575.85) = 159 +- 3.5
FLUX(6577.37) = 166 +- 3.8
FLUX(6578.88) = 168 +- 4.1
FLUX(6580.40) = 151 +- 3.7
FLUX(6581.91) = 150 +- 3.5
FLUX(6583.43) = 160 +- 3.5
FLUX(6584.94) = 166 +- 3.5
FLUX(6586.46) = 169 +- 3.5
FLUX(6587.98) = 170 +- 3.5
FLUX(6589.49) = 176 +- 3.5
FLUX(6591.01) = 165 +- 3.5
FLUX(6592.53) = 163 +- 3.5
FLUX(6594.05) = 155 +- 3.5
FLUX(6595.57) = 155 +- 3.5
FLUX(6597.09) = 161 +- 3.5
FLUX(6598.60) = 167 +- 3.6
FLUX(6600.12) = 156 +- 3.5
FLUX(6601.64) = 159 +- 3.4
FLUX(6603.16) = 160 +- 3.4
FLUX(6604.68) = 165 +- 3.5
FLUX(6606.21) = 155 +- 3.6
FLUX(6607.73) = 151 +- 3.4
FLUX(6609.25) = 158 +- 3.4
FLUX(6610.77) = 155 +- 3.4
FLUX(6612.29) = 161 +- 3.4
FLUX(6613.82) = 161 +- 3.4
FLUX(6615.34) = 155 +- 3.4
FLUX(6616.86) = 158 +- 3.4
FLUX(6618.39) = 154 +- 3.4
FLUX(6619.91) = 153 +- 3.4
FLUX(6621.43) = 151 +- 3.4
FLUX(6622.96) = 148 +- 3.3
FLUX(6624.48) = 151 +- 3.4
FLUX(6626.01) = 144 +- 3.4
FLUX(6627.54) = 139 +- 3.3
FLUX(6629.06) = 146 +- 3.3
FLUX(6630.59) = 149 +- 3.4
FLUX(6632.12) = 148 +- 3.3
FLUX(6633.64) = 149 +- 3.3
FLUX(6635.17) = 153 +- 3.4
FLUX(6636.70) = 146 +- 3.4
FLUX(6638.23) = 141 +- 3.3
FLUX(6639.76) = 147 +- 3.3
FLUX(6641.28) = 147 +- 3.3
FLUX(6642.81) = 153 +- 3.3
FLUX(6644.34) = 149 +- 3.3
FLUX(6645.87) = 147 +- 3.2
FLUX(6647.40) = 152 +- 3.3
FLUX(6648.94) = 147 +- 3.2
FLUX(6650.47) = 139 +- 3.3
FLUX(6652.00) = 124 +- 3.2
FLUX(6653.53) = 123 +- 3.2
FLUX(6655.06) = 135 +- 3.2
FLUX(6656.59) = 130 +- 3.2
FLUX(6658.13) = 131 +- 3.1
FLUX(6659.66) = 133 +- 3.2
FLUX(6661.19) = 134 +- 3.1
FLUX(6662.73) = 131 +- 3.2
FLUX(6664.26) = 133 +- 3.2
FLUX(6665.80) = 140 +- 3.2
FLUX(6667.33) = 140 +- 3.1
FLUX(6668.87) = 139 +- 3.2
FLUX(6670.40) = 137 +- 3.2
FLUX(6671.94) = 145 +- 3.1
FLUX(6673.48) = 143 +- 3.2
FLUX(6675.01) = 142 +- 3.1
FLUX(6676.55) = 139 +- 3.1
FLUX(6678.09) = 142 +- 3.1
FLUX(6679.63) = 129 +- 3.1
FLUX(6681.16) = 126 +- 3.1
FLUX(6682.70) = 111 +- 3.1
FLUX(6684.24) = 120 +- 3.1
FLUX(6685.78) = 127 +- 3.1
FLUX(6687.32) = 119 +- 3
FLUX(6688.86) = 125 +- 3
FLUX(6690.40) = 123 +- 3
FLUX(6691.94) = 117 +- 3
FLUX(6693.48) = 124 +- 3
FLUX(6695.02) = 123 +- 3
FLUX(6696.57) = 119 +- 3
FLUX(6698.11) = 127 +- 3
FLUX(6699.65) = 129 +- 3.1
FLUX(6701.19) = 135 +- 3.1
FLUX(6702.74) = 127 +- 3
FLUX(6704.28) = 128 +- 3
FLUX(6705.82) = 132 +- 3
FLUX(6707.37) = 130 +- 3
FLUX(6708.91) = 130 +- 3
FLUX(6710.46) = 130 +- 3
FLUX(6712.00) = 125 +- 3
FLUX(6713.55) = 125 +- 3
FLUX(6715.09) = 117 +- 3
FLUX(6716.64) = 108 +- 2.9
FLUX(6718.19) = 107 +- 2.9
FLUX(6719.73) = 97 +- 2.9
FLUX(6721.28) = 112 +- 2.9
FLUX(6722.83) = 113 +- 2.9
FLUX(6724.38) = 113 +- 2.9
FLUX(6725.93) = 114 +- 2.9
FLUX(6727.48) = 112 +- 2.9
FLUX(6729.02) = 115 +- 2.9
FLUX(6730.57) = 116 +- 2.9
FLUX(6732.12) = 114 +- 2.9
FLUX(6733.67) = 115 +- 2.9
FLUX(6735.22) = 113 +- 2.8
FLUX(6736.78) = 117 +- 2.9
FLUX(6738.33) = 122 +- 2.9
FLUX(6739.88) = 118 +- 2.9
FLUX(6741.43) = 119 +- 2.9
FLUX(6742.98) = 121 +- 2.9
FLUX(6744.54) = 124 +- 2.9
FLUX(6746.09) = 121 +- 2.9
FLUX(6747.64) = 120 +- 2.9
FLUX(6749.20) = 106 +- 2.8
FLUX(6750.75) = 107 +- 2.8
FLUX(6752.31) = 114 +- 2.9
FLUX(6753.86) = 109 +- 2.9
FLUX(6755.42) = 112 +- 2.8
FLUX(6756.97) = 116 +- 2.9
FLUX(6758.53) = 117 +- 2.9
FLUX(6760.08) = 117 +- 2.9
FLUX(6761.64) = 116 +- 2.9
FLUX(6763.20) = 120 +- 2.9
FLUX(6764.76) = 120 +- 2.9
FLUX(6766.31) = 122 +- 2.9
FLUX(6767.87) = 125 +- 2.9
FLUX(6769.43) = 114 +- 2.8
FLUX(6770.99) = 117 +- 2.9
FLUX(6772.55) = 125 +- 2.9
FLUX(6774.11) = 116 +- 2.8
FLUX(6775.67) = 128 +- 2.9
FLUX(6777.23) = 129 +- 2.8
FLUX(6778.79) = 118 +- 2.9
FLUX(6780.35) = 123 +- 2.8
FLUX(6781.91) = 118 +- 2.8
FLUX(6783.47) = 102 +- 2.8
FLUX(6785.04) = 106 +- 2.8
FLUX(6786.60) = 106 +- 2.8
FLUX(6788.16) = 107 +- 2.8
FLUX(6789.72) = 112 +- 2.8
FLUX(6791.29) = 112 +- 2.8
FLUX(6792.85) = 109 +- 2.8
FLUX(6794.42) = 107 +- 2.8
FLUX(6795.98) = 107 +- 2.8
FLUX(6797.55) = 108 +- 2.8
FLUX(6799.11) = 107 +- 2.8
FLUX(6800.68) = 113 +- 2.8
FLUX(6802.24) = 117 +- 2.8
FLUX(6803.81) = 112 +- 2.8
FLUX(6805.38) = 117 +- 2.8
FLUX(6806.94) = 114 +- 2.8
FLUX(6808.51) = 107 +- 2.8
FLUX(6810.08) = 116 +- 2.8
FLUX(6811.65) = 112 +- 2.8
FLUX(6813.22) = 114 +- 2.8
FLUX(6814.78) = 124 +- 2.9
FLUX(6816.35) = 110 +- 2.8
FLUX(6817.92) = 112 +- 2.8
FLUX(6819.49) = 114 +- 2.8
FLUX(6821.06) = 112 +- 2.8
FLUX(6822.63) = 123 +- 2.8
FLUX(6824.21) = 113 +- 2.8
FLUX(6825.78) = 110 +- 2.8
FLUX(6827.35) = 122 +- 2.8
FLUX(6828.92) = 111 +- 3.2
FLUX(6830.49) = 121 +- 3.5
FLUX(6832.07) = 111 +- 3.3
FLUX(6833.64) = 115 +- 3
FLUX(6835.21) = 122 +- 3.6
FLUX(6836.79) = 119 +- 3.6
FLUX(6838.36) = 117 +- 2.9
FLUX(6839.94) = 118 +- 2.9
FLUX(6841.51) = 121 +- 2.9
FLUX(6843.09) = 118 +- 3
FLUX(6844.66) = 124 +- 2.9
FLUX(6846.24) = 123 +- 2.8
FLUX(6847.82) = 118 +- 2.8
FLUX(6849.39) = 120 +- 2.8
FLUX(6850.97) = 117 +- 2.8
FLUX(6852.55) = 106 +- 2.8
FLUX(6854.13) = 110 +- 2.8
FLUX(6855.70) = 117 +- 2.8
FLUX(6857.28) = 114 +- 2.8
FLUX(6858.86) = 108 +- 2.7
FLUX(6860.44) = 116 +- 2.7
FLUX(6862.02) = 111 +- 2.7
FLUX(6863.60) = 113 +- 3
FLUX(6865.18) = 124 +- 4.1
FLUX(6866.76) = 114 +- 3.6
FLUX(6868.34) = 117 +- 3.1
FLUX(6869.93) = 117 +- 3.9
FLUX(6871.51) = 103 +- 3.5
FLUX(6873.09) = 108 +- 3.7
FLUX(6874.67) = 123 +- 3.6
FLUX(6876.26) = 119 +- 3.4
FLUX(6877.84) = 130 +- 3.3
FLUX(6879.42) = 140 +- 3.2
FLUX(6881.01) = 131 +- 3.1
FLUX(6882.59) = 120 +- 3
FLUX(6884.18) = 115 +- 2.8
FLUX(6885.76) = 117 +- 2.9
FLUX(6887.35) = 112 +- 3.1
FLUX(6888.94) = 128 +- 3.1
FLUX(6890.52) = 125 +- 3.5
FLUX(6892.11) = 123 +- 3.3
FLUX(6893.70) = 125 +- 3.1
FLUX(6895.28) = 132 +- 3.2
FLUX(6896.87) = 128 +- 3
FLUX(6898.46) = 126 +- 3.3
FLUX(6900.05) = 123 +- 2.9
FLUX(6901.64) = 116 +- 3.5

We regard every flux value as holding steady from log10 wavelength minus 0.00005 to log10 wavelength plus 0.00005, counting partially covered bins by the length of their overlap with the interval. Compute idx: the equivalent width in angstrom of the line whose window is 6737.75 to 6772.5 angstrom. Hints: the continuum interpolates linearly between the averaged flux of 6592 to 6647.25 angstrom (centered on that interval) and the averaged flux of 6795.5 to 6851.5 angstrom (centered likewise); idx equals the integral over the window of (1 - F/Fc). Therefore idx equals 2.94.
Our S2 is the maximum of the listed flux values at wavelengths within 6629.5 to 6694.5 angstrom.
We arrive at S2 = 153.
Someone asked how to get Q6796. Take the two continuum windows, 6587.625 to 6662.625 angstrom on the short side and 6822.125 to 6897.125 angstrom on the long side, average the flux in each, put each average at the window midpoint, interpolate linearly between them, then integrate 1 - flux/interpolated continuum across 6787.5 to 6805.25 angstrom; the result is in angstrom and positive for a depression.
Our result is 2.32 angstrom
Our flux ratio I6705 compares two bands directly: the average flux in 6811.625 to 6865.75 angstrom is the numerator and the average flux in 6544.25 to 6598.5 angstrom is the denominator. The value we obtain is 0.71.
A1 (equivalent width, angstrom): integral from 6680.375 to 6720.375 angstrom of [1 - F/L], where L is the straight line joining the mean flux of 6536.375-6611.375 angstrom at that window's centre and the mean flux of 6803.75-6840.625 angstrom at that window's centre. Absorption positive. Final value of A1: 5.0 angstrom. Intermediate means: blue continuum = 165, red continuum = 115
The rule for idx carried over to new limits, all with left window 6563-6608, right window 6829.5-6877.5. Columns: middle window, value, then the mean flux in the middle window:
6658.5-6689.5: 2.91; 133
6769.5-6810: 4.29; 114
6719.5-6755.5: 5.59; 115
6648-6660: 1.35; 133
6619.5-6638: 0.75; 148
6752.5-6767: 1.71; 116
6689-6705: 1.95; 125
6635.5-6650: 0.39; 148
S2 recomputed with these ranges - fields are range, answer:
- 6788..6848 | 124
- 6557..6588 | 180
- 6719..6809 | 129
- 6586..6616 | 176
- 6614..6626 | 158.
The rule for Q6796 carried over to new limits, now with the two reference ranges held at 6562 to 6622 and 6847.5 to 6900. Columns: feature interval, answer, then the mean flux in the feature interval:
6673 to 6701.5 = 3.75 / 127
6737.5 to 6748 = 1.33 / 121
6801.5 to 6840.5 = 3.52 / 115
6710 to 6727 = 3.29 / 114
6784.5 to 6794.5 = 1.73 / 109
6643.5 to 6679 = 2.85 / 138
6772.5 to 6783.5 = 1.02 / 121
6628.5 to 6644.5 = 0.60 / 148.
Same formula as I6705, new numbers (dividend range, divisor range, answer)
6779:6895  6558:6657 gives 0.75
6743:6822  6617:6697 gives 0.83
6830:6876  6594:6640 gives 0.76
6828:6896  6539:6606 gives 0.72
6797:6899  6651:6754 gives 0.95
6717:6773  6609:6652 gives 0.77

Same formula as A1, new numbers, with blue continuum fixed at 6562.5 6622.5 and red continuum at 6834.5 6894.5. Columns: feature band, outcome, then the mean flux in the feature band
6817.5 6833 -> 1.19 angstrom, 115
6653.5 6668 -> 1.57 angstrom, 133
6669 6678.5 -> 0.42 angstrom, 141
